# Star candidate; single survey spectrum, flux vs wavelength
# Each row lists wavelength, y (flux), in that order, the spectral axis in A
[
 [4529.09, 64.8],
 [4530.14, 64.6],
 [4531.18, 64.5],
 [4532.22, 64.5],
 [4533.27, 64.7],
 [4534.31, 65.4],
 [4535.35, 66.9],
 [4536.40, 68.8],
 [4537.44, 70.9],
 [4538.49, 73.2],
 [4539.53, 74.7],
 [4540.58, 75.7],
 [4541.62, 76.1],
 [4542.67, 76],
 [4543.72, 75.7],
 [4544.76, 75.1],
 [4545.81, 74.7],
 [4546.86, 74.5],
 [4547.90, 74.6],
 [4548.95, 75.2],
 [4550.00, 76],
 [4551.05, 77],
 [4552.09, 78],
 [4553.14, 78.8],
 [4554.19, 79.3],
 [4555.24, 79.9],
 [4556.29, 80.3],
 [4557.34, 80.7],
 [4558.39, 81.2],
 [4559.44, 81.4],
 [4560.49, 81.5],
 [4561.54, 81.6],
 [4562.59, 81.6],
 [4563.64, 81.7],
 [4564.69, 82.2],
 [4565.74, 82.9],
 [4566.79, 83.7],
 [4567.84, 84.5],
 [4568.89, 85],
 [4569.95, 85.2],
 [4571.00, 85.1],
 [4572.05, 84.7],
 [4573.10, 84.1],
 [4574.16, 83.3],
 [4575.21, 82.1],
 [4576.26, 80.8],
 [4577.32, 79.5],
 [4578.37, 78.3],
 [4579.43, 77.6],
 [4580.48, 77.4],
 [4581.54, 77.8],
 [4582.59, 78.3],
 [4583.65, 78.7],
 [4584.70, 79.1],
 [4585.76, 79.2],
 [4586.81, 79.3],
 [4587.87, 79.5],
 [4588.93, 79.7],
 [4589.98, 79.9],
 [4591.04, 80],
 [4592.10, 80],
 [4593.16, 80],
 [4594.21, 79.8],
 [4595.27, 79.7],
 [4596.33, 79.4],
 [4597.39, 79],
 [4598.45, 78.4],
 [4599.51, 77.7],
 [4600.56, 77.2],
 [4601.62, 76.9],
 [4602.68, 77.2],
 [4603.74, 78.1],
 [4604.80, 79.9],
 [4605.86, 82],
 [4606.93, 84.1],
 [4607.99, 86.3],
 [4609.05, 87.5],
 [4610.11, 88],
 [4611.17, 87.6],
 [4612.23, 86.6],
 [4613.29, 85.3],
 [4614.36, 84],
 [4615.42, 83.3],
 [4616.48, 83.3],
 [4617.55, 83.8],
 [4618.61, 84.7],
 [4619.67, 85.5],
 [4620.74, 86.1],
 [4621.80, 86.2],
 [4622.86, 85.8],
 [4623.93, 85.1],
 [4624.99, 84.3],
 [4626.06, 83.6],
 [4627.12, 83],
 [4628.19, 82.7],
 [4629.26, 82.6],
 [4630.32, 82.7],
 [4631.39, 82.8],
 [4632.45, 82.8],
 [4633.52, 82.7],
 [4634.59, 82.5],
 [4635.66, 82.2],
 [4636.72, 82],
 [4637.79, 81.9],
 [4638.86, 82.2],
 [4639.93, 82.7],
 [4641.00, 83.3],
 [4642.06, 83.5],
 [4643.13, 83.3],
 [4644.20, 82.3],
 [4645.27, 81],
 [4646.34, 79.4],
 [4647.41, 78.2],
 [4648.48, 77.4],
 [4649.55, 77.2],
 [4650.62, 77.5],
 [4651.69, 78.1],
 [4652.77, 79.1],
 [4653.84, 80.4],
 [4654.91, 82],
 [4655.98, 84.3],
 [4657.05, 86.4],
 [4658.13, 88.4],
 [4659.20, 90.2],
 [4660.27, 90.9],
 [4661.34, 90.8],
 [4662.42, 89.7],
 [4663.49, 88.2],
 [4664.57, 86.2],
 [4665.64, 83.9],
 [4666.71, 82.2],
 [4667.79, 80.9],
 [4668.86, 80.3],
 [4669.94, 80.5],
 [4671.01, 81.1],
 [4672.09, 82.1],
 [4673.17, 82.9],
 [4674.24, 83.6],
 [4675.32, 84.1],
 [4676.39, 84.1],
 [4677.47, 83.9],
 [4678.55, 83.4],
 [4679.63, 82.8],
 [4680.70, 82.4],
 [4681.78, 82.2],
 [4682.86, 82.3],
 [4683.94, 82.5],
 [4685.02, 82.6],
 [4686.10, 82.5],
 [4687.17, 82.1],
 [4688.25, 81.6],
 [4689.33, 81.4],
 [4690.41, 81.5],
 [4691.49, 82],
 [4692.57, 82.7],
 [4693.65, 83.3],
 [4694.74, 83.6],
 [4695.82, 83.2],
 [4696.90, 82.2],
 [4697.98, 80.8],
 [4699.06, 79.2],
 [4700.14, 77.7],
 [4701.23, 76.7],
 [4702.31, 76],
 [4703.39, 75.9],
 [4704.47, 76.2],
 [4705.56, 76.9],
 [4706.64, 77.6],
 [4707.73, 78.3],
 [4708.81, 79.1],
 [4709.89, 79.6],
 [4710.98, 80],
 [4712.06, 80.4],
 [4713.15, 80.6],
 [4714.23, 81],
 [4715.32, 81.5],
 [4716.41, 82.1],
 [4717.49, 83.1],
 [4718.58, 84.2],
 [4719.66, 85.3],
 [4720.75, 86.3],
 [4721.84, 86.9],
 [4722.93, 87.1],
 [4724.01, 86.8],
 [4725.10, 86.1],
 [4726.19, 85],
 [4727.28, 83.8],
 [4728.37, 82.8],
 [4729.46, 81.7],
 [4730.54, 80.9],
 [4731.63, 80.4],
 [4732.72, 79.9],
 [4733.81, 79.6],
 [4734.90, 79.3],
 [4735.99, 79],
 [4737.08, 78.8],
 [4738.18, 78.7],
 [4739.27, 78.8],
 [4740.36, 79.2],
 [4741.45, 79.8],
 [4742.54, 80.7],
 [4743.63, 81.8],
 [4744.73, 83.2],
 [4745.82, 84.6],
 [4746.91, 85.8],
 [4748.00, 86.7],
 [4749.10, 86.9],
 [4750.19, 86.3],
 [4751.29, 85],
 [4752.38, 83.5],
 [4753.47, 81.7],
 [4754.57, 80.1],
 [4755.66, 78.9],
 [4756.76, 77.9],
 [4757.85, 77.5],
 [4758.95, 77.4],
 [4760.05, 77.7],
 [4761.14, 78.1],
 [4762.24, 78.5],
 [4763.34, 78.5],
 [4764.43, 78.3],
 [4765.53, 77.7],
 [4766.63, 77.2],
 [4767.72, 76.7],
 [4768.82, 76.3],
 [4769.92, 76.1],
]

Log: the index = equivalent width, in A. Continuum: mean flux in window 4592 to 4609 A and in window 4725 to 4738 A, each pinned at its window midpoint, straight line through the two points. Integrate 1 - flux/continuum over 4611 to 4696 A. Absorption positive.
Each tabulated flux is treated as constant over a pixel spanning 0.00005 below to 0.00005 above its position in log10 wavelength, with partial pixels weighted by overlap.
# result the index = -2.92 A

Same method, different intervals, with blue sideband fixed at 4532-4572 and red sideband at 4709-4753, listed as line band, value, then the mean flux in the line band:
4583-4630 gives -1.8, 82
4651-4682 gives -1.2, 83.9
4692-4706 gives 0.4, 79.6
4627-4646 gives -0.6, 82.5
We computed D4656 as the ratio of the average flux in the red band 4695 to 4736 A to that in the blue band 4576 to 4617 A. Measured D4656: 1.01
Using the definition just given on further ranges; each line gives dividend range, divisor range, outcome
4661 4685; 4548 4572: 1.03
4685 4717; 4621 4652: 0.98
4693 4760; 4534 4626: 1.01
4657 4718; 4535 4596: 1.04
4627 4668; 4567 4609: 1.03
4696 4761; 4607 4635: 0.96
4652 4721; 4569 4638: 1.00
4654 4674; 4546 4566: 1.07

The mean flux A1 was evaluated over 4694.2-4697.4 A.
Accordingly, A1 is 83.1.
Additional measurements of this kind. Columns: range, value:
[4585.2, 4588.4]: 79.2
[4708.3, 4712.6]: 79.9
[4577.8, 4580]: 78.1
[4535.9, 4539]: 71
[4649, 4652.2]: 77.6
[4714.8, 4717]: 81.9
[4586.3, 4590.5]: 79.6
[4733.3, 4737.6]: 79.2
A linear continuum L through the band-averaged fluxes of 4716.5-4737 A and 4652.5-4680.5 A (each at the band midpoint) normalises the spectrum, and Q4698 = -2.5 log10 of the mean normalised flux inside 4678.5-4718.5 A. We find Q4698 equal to 0.039 mag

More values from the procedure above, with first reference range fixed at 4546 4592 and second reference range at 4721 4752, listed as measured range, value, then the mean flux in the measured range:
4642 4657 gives 0.01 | 80.4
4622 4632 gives -0.03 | 83.7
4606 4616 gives -0.06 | 85.7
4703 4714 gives 0.05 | 78.6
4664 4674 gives -0.01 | 82.3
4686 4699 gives 0.00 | 82.2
